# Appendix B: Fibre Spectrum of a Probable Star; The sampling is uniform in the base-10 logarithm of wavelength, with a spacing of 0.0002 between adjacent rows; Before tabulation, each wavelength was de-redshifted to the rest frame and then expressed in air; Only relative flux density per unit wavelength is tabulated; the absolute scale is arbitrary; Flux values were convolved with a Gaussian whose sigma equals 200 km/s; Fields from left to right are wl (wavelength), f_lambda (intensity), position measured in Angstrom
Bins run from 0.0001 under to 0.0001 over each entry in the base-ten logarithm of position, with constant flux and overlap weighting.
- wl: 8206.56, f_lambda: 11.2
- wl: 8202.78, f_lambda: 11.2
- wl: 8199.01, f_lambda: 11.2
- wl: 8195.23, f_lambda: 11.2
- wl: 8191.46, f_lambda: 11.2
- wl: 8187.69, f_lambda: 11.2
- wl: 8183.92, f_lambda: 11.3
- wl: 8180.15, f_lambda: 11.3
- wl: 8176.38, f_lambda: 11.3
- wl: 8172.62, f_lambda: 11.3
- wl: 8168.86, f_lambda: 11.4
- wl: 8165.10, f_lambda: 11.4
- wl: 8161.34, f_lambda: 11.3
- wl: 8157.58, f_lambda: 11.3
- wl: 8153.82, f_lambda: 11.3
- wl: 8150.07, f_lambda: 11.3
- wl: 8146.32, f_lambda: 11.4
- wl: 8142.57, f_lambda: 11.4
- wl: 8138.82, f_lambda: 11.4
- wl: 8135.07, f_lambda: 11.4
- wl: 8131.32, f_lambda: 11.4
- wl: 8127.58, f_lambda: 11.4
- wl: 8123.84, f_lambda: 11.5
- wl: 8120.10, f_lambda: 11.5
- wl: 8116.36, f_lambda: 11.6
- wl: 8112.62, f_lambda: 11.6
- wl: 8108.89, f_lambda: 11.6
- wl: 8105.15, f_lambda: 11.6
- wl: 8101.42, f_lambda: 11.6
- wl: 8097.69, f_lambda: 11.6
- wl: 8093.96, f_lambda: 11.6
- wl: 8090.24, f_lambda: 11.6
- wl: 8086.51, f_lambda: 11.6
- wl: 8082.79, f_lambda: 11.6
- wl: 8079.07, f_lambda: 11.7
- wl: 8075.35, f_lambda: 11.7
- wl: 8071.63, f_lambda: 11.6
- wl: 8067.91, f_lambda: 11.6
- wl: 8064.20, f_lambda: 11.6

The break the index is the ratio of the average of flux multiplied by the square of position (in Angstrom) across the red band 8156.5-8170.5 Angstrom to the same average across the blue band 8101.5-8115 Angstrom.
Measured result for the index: 1.0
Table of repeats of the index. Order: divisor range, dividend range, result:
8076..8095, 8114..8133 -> 1.00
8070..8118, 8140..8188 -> 0.99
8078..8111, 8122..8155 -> 0.99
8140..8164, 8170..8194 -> 1.00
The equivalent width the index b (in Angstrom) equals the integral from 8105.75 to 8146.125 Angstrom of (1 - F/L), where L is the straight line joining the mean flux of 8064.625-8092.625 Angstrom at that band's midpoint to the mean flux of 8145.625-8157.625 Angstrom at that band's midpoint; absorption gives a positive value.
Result -0.2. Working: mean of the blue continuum 11.6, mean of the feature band 11.5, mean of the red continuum 11.3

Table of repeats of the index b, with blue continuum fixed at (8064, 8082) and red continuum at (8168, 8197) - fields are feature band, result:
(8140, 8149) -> 0.01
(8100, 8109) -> -0.05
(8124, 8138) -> 0.04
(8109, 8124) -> -0.09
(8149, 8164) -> 0.07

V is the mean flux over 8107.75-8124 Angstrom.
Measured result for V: 11.6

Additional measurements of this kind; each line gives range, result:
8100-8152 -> 11.5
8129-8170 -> 11.4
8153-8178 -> 11.3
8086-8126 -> 11.6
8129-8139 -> 11.4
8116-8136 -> 11.5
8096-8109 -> 11.6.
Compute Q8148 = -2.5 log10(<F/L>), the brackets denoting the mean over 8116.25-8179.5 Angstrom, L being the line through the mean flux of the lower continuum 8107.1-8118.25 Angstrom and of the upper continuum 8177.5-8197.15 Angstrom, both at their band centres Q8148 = 0.00 mag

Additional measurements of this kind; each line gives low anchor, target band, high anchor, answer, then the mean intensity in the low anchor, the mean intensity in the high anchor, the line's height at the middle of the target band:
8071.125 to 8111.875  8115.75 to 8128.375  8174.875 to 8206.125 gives 0.00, 11.6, 11.2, 11.5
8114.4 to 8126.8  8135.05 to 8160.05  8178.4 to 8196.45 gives 0.01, 11.5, 11.2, 11.4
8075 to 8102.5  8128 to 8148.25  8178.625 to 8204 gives 0.00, 11.6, 11.2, 11.4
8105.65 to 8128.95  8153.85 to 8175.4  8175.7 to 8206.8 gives 0.00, 11.5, 11.2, 11.3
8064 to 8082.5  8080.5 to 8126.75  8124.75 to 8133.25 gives -0.01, 11.6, 11.4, 11.5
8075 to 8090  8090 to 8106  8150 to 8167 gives 0.00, 11.6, 11.3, 11.6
